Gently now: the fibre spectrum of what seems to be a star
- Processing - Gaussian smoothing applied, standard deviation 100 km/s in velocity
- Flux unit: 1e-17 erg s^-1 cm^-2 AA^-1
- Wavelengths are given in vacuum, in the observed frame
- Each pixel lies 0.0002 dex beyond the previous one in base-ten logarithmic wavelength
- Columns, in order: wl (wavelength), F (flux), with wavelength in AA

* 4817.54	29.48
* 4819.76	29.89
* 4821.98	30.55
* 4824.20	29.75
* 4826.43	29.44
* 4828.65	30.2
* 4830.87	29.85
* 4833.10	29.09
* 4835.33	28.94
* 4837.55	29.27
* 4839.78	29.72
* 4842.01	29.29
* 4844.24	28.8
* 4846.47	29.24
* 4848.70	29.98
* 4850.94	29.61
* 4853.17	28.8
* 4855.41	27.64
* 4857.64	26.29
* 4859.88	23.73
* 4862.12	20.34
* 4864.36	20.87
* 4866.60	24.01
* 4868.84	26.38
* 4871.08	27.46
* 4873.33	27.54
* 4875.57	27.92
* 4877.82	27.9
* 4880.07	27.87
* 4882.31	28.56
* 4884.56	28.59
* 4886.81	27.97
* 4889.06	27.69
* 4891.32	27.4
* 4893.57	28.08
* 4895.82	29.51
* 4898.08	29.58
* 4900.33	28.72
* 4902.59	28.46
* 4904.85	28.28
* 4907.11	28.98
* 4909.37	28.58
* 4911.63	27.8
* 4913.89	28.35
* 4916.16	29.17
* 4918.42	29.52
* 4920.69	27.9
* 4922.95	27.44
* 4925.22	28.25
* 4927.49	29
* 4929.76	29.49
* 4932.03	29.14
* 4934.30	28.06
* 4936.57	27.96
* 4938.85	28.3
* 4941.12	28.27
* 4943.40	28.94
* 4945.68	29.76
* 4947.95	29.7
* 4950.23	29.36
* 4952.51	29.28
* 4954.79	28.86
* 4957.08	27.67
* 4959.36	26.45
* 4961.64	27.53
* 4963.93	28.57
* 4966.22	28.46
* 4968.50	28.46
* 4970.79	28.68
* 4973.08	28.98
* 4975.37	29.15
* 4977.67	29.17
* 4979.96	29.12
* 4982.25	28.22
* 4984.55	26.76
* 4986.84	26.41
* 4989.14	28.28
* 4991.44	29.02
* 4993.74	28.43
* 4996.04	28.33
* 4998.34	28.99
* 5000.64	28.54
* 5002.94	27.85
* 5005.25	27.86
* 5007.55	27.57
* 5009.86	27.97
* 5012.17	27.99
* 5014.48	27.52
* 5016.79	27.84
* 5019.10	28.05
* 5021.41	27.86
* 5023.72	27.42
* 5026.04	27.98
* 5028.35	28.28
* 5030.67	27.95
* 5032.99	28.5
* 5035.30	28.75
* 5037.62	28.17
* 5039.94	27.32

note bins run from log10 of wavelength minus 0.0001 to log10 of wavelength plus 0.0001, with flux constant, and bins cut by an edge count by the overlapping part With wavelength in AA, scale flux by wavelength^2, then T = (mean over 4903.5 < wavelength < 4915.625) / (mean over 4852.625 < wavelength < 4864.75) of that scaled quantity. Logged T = 1.18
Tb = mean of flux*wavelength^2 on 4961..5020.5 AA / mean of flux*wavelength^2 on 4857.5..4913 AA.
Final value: 1.1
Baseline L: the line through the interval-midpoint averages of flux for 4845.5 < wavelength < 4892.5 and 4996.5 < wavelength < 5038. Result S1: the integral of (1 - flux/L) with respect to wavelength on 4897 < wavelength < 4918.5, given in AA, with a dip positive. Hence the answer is -1.2 AA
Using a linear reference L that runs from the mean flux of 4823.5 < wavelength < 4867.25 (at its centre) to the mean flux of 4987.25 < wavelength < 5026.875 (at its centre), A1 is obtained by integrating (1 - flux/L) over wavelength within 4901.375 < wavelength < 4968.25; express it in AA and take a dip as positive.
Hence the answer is -1.5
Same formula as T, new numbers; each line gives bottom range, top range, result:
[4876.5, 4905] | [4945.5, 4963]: 1.03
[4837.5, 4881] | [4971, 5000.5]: 1.11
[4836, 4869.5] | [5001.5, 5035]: 1.11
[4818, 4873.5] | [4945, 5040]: 1.08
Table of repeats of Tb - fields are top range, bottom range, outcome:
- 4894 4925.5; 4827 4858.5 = 1.01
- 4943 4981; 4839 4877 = 1.11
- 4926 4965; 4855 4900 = 1.10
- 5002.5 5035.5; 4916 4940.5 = 1.02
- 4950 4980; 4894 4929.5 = 1.02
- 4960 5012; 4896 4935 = 1.01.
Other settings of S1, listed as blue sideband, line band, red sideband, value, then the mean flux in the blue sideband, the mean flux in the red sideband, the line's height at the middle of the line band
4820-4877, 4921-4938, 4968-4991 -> -0.19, 27.8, 28.3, 28.1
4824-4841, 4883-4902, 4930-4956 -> 0.47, 29.5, 28.9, 29.2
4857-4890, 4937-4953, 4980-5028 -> -1.09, 26.2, 28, 27.2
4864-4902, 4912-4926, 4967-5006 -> -0.28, 27.6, 28.4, 27.8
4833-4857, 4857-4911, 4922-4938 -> 3.12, 29.1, 28.5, 28.8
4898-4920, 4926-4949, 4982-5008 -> -0.31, 28.7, 28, 28.5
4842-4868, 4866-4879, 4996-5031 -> -0.19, 26.4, 28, 26.6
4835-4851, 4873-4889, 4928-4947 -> 0.59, 29.4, 28.8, 29.1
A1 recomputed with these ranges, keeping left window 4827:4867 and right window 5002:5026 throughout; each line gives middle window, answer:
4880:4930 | -1.4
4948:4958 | -0.4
